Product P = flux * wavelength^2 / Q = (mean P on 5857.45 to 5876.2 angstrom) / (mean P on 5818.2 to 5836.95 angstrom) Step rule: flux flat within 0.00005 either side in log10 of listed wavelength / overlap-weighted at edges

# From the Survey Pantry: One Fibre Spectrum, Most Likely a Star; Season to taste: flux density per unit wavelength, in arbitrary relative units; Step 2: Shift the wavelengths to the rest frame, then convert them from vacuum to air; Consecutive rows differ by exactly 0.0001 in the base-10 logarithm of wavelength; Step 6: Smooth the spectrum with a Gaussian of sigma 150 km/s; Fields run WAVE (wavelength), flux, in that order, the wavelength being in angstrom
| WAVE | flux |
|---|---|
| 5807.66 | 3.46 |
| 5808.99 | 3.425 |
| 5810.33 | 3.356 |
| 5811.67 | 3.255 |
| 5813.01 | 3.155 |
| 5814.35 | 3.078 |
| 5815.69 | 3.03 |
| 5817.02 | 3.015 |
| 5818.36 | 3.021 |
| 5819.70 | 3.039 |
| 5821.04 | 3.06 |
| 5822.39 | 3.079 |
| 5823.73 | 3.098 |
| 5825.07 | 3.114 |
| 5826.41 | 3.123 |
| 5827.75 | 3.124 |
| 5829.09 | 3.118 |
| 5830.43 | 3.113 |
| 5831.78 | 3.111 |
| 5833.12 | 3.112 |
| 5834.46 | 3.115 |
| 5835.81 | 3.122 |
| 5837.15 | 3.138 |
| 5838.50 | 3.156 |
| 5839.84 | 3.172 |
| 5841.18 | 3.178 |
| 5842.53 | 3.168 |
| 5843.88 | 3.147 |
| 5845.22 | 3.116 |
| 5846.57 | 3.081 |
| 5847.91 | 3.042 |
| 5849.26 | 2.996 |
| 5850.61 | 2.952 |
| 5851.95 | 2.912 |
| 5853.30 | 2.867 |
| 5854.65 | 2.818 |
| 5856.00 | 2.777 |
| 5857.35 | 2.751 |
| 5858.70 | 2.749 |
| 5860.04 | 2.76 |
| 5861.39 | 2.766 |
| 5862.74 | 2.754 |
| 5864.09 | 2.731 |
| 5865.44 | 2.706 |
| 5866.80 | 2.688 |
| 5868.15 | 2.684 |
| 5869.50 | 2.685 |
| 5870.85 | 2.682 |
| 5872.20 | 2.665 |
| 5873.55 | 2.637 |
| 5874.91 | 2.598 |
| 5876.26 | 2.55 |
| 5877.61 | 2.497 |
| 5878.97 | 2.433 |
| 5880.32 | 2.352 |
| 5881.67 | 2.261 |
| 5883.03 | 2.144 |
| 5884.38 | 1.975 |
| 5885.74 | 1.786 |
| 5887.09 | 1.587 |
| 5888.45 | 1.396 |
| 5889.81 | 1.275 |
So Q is 0.9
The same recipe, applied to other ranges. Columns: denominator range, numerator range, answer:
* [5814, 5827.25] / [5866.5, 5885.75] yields 0.82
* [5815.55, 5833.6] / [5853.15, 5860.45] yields 0.91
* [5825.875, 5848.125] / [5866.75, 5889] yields 0.75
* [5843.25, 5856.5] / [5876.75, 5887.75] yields 0.73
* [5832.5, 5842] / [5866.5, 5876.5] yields 0.85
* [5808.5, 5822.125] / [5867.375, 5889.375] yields 0.75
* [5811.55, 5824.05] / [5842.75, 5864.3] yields 0.95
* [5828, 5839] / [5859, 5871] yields 0.88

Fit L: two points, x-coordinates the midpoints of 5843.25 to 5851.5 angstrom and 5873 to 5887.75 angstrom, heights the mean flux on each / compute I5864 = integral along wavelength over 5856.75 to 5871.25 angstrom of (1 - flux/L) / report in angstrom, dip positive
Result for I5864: -0.41 angstrom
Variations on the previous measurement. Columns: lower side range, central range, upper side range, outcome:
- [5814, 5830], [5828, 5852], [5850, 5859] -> -1.3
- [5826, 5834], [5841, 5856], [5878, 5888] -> -1.4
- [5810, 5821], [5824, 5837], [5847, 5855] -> -0.3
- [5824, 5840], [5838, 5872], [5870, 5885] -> -1.3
